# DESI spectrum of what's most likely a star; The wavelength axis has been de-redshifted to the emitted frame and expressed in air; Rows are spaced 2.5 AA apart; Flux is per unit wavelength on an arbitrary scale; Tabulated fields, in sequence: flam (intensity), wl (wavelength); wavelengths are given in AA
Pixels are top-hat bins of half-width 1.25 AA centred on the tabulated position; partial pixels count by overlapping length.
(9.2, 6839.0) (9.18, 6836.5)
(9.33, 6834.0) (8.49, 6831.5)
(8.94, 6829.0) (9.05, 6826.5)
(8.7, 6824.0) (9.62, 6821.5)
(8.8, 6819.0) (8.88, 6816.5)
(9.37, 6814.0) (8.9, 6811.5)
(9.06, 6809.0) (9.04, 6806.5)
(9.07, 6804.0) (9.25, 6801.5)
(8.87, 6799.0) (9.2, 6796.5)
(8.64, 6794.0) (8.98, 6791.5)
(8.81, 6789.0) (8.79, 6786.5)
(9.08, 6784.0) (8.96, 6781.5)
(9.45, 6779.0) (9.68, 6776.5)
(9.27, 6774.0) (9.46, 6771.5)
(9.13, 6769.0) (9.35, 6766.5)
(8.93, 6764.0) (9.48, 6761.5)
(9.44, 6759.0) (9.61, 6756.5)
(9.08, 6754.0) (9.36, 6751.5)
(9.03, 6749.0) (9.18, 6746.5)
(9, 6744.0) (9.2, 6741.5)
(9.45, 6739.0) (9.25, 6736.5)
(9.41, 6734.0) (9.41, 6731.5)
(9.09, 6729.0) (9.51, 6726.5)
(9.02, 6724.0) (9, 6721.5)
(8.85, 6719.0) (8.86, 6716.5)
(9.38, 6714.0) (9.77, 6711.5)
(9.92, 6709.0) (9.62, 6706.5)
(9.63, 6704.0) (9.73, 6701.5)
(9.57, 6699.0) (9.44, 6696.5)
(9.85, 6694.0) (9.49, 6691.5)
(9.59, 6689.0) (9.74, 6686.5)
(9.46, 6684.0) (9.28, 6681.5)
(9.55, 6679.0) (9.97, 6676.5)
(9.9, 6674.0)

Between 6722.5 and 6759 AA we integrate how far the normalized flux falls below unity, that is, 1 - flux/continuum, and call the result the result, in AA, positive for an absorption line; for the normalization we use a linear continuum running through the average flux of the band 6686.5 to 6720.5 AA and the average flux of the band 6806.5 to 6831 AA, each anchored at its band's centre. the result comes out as 0.37 AA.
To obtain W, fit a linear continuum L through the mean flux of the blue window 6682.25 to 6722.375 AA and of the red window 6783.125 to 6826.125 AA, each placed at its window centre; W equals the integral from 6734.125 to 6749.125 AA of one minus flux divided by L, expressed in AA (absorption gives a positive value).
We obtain 0.2 AA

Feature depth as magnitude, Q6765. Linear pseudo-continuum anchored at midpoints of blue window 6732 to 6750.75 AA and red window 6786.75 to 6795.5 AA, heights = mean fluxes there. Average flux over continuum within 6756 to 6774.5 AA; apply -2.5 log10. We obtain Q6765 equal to -0.03 mag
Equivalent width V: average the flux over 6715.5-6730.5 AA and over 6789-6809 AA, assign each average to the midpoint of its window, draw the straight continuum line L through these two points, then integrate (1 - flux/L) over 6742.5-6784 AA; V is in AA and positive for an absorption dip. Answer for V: -1.1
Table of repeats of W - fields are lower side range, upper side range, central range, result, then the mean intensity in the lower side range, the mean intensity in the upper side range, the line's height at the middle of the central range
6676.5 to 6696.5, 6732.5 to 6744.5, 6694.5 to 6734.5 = 0.11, 9.58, 9.28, 9.42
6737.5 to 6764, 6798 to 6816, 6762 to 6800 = 0.20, 9.27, 9.07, 9.16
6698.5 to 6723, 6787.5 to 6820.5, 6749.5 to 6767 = -0.20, 9.42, 8.99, 9.2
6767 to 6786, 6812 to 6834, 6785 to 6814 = 0.49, 9.27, 9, 9.14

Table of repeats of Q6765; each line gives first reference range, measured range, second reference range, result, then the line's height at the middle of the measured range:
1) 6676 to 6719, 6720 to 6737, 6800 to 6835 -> 0.02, 9.42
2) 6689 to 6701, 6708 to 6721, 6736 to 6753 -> 0.01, 9.44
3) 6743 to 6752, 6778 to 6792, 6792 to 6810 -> 0.01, 9.05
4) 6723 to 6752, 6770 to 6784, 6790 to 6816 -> -0.03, 9.11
